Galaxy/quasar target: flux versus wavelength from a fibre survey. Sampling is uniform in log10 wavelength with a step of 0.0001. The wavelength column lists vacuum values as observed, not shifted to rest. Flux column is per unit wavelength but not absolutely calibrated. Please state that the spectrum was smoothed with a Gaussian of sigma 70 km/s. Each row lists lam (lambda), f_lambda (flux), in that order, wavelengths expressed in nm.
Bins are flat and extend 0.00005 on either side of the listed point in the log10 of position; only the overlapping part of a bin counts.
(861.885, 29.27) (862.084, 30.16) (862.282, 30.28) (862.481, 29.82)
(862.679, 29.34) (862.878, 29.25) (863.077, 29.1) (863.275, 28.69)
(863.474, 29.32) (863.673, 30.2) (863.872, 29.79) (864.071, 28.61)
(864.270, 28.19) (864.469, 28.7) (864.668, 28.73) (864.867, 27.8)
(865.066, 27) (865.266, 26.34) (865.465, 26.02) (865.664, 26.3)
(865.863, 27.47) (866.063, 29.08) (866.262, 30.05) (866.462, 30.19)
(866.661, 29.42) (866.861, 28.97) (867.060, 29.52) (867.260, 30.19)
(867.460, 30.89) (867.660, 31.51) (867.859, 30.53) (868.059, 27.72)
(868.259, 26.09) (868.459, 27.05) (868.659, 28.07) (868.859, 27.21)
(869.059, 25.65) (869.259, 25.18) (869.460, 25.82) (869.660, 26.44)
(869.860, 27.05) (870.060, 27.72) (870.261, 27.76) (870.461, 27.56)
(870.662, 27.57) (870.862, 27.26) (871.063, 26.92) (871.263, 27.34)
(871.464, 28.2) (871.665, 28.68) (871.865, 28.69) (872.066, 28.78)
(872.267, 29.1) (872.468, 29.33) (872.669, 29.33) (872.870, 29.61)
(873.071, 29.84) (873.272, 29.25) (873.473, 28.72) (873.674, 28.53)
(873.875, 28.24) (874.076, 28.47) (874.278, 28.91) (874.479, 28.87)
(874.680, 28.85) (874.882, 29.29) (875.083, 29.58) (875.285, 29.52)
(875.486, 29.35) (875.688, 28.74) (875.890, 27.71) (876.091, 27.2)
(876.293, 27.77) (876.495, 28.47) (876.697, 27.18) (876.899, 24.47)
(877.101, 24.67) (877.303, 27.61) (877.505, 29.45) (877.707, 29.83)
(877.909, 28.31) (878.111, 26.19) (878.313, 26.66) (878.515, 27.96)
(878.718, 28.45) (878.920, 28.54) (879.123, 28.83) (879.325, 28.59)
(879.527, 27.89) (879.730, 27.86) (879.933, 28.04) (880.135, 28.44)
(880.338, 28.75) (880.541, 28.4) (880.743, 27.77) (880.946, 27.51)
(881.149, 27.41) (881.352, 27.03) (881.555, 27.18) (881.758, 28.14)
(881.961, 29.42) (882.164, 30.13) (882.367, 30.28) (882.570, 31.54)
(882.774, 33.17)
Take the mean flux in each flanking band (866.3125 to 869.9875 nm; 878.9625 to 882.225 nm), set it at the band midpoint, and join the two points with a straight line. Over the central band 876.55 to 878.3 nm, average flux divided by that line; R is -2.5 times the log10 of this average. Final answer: 0.04 mag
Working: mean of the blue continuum 28.2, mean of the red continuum 28.2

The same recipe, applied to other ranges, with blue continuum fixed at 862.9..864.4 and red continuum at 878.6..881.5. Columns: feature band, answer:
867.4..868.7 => 0.00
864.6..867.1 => 0.03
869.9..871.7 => 0.04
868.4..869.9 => 0.09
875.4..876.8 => 0.01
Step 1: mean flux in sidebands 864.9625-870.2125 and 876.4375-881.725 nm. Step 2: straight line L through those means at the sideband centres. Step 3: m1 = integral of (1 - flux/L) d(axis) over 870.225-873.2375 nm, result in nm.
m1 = -0.06 nm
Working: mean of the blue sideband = 28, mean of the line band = 28.4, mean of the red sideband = 27.7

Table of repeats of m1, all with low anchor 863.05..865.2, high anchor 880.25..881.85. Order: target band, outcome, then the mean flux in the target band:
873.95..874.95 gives -0.026 nm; 28.8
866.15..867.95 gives -0.101 nm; 30.1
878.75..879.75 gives -0.019 nm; 28.4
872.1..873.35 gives -0.051 nm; 29.4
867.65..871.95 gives 0.139 nm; 27.5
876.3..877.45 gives 0.053 nm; 26.7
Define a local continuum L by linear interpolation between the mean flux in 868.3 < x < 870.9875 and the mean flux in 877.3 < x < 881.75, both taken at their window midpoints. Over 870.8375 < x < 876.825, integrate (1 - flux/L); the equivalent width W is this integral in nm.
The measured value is -0.26 nm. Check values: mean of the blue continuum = 26.9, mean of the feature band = 28.6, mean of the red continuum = 28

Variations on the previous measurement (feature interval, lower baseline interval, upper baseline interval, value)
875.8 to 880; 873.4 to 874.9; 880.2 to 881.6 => 0.071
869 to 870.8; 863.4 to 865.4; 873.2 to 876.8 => 0.108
